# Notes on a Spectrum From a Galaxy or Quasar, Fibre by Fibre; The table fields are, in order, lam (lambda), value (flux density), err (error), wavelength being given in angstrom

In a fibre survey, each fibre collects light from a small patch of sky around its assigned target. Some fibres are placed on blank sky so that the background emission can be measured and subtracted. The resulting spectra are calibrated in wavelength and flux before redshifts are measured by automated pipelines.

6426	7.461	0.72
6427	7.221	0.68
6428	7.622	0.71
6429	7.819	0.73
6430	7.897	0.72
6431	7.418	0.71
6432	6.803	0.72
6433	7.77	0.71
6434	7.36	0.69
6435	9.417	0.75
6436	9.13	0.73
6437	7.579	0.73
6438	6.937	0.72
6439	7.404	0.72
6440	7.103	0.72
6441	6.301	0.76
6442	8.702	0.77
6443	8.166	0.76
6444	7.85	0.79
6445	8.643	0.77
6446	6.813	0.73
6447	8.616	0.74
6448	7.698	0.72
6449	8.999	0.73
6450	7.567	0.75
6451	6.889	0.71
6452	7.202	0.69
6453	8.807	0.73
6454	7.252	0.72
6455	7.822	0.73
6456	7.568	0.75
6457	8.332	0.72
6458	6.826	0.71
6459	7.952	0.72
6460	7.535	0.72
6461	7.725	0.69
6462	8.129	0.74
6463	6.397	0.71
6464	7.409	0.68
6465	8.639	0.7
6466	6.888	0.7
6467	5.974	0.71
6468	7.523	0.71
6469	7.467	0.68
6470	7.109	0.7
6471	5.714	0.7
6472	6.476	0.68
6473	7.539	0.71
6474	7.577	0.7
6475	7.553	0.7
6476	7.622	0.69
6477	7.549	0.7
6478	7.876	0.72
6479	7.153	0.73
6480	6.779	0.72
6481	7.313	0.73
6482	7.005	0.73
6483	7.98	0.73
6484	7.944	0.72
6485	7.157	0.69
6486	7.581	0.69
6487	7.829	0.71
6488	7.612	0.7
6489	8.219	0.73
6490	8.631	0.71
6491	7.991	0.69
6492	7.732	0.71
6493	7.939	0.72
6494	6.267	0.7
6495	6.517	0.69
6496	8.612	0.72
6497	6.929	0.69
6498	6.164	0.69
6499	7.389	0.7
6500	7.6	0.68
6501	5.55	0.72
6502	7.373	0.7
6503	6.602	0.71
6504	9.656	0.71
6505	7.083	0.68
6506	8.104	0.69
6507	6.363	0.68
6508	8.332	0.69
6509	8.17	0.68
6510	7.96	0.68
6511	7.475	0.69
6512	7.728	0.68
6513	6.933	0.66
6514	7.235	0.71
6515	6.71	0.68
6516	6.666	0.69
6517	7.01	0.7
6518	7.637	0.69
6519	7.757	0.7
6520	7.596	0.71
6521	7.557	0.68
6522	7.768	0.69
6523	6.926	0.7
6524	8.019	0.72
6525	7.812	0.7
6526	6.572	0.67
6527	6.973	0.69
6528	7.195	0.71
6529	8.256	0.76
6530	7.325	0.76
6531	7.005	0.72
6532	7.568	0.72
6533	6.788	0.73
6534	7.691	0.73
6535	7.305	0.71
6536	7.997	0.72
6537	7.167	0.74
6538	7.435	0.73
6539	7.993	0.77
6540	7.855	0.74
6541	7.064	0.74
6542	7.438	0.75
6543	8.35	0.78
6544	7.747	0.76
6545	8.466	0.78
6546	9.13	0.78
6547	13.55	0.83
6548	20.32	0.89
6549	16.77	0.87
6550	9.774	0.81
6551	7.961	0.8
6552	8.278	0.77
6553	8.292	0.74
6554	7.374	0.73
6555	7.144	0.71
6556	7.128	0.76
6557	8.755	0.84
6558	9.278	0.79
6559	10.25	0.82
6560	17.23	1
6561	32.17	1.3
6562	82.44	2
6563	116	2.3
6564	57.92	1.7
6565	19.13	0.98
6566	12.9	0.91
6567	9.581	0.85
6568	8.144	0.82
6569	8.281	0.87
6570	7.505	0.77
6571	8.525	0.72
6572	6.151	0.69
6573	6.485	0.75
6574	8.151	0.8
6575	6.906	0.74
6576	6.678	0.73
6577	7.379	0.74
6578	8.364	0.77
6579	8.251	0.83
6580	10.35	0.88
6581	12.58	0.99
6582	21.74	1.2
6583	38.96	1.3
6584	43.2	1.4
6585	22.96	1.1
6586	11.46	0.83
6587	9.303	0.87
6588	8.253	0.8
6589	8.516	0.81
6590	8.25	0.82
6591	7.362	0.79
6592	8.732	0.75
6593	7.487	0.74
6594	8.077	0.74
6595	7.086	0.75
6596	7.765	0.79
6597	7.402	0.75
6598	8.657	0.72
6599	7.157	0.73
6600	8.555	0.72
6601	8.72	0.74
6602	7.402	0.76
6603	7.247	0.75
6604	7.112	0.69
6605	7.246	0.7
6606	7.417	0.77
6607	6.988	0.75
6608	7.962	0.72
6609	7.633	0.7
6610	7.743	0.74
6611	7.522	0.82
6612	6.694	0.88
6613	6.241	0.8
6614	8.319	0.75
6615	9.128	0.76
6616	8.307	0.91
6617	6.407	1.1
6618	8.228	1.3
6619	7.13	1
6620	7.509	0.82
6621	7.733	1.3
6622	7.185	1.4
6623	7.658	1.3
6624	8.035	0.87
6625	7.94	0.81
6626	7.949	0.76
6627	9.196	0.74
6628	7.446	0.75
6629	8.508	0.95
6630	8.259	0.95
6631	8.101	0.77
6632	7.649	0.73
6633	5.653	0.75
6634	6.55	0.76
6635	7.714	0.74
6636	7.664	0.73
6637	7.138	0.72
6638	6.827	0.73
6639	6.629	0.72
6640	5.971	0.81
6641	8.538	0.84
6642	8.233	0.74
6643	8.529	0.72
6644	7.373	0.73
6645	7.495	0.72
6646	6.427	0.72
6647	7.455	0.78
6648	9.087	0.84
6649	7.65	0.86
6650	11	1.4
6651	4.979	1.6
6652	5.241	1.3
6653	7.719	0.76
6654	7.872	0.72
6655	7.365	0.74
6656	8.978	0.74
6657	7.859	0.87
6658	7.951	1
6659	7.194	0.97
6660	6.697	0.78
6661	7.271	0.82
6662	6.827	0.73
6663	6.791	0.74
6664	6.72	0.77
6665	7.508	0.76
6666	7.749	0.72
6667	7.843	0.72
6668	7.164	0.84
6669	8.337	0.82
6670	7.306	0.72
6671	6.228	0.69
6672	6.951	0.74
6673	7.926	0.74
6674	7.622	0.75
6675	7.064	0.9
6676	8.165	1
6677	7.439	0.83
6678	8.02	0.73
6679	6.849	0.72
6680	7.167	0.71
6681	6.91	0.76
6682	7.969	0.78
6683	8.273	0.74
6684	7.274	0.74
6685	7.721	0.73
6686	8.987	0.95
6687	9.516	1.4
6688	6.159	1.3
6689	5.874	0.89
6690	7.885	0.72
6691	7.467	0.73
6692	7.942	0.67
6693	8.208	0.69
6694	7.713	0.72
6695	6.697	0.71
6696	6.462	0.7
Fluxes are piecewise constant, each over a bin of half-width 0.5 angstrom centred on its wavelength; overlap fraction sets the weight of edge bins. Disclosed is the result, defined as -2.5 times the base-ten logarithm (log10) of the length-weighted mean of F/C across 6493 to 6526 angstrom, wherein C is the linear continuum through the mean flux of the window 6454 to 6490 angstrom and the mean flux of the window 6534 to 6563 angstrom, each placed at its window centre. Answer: 0.42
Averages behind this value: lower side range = 7.44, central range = 7.36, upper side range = 14.6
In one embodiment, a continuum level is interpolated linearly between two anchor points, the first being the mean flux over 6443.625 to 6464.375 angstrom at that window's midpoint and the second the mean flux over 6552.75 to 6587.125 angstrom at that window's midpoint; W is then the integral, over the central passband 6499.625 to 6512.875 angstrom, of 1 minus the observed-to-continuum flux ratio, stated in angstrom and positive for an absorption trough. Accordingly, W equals 5.5 angstrom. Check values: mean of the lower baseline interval 7.72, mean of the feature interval 7.52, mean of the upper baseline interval 19.2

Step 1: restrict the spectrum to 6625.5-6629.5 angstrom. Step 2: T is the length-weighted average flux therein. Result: 8.27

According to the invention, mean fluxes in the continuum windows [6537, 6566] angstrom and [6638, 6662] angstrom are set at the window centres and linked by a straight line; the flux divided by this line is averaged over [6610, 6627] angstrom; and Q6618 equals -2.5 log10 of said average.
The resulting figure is 0.39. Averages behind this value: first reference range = 18.7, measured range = 7.67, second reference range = 7.51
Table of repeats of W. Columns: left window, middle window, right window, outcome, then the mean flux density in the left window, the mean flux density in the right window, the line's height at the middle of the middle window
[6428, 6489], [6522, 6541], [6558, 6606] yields 7.74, 7.57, 16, 12.6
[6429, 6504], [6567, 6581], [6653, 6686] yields -0.95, 7.52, 7.5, 7.51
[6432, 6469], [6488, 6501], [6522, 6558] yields 1.05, 7.68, 8.5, 8.08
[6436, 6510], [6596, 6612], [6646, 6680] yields -0.32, 7.51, 7.46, 7.48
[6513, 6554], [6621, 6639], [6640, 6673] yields 0.18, 8.3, 7.49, 7.67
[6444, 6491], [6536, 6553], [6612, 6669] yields -4.65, 7.55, 7.55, 7.55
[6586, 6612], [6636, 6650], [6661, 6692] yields 0.03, 7.87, 7.46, 7.64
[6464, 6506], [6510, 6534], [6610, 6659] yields 0.28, 7.38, 7.6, 7.43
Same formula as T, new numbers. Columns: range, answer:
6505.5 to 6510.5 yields 7.79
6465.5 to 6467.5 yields 6.43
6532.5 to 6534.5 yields 7.24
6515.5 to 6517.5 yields 6.84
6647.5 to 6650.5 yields 9.25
